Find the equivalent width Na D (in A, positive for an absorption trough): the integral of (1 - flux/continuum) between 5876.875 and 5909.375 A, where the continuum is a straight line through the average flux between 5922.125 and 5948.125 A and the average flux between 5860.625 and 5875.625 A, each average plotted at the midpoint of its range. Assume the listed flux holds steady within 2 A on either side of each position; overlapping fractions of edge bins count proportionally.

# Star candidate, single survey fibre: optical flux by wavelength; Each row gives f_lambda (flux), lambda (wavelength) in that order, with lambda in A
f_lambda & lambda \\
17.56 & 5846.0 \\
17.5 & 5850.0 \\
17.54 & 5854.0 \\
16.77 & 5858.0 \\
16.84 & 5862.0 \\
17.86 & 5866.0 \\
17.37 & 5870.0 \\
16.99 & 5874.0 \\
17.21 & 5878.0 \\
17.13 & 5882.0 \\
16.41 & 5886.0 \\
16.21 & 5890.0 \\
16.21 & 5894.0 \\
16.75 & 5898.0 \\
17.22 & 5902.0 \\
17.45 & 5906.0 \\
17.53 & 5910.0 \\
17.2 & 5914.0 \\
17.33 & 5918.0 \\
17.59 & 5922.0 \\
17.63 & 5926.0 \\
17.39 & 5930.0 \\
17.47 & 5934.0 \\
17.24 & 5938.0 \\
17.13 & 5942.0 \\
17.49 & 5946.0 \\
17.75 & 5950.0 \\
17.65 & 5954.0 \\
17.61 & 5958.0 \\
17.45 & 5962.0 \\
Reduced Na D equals 0.9 A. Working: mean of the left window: 17.3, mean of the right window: 17.4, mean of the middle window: 16.8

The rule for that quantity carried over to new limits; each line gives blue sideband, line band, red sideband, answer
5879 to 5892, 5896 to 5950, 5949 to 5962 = -0.6 A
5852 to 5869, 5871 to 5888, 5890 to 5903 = 0.0 A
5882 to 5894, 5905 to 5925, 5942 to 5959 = -0.6 A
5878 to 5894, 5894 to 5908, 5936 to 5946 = -0.2 A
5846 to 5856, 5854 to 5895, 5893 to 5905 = 0.6 A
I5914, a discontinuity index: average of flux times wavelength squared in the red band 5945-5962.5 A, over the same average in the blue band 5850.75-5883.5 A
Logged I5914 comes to 1.1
